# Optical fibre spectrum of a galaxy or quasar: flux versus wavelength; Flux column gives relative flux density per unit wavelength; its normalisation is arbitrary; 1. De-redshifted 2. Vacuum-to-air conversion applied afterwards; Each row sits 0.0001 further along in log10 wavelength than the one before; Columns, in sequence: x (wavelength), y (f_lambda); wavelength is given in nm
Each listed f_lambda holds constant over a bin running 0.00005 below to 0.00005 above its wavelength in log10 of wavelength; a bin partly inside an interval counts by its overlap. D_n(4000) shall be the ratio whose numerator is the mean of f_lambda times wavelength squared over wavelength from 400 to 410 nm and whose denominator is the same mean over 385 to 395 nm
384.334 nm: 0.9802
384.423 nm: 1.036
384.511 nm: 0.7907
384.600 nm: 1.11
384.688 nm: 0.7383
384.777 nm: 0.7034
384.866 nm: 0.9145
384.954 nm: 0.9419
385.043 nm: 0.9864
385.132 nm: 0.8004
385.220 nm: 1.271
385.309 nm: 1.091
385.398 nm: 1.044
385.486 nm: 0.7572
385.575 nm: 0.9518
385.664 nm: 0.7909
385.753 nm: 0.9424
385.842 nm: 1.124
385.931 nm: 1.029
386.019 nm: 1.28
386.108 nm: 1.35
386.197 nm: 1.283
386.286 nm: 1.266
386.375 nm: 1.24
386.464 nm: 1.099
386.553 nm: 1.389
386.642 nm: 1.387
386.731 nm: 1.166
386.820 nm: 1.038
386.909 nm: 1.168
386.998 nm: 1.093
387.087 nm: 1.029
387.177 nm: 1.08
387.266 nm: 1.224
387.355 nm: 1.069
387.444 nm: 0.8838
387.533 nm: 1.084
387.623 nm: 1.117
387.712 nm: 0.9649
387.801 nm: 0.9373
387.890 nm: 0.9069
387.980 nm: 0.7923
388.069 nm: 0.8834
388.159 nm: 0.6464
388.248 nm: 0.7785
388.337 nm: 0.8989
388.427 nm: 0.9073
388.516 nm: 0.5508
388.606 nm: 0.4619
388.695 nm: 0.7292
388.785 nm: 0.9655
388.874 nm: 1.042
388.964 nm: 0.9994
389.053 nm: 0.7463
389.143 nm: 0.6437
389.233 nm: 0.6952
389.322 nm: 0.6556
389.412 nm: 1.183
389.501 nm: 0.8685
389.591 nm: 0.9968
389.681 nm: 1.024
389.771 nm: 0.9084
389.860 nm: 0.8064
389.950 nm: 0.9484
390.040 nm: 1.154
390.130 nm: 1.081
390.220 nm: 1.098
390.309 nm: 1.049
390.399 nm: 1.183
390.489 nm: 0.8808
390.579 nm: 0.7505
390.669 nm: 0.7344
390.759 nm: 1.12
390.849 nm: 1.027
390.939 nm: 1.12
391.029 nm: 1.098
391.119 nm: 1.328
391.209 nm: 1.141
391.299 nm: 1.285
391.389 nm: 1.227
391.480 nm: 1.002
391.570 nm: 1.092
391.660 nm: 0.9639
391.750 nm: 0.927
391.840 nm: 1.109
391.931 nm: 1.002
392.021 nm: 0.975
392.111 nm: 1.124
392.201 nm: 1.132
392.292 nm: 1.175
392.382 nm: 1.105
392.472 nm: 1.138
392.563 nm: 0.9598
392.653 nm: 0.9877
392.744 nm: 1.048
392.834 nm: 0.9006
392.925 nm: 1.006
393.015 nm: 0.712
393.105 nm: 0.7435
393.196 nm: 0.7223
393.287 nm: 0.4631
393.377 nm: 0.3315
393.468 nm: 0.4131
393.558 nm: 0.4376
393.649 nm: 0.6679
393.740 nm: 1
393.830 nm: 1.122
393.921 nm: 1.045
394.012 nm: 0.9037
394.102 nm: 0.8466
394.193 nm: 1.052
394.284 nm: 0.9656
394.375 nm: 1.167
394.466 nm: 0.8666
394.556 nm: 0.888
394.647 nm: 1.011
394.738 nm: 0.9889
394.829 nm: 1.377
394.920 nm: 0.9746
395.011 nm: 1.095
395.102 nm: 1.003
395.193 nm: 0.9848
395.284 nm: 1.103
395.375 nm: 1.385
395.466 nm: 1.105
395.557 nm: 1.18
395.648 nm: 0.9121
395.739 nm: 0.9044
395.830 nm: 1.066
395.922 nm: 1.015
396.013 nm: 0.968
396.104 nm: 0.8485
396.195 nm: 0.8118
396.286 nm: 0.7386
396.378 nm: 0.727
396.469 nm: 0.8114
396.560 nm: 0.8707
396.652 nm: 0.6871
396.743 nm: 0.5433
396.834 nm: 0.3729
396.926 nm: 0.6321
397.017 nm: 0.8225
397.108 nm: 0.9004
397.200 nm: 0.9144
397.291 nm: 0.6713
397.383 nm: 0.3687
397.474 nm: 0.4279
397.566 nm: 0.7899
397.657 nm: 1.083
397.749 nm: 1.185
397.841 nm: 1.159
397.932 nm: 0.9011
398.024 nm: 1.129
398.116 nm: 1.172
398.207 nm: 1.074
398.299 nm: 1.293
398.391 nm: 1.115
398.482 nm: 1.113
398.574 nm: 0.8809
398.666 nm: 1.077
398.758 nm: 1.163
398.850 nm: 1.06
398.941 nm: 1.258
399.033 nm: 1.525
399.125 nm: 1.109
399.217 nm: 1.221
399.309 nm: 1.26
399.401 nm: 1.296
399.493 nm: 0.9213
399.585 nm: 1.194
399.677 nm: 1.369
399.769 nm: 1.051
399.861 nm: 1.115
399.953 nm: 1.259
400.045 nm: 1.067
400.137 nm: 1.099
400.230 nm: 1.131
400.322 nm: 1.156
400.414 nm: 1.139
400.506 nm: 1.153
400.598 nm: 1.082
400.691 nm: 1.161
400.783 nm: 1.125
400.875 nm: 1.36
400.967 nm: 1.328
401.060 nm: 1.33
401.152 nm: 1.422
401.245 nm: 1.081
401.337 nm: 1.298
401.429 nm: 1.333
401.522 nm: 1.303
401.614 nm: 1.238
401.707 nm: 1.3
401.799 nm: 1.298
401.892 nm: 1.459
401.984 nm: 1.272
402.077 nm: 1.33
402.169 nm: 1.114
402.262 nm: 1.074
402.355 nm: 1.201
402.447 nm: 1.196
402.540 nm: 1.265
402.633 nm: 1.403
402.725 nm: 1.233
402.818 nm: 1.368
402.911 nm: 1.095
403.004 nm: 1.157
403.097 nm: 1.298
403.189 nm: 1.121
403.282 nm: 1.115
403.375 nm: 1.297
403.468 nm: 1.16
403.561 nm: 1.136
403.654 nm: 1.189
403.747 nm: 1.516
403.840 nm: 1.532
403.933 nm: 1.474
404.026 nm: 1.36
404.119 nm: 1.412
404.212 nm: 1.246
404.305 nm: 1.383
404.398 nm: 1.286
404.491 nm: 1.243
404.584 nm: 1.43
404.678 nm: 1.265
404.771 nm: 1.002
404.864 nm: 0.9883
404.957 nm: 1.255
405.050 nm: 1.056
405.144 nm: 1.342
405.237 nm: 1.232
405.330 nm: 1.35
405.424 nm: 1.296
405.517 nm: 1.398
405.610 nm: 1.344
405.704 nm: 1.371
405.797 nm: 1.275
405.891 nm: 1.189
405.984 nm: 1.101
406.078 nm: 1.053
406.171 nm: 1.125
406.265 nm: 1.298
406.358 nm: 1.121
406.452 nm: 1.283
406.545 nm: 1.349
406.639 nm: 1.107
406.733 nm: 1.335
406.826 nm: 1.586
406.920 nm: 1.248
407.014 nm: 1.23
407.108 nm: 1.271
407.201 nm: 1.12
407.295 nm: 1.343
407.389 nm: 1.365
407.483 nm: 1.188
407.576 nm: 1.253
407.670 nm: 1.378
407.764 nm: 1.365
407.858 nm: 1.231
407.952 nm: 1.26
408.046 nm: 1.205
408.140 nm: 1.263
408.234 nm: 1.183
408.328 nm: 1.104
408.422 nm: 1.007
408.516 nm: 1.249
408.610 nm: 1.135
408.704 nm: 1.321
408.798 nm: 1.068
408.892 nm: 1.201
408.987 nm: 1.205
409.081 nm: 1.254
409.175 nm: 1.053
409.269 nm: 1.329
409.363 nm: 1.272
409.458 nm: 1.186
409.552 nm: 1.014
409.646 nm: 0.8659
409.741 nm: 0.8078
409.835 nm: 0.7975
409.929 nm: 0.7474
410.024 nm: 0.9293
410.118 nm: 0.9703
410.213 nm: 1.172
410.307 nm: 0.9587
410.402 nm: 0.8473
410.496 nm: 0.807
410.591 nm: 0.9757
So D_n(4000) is 1.35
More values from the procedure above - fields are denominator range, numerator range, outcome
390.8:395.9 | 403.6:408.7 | 1.36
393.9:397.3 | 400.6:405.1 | 1.41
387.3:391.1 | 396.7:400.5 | 1.17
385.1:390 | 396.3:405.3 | 1.24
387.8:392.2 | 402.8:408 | 1.44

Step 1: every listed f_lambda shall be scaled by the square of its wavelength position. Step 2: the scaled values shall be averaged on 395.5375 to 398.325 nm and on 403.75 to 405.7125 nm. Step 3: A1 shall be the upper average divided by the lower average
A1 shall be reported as 1.6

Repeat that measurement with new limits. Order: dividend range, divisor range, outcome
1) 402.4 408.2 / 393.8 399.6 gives 1.34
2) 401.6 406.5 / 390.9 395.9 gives 1.34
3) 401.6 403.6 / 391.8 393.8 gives 1.49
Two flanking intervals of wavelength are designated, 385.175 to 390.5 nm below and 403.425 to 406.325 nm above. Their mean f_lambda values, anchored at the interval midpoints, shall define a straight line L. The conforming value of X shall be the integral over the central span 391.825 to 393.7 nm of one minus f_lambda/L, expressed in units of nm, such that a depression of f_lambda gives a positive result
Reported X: 0.368 nm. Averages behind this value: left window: 0.994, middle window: 0.86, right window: 1.27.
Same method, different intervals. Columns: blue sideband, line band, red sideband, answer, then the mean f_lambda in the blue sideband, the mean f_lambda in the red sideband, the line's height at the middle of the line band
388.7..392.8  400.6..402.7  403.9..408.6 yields -0.146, 1.01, 1.25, 1.18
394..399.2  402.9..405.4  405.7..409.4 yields -0.242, 0.967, 1.23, 1.15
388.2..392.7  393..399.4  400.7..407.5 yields 0.960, 0.976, 1.26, 1.1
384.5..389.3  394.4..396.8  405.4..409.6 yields 0.286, 0.977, 1.23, 1.09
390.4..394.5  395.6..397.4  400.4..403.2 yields 0.487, 0.954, 1.25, 1.08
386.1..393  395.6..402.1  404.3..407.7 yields 0.514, 1.01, 1.25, 1.15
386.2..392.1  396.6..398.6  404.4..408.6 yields 0.435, 0.997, 1.24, 1.12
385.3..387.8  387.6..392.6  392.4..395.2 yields 0.160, 1.1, 0.898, 1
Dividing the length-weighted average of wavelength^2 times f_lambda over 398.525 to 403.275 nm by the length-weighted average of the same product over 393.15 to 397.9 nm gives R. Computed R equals 1.4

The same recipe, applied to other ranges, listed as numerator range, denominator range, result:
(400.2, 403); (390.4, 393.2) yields 1.27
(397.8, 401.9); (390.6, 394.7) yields 1.29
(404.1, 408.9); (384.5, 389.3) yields 1.41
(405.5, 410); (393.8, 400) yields 1.26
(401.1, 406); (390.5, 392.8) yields 1.27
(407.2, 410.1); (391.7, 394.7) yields 1.37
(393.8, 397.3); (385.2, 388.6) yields 0.94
